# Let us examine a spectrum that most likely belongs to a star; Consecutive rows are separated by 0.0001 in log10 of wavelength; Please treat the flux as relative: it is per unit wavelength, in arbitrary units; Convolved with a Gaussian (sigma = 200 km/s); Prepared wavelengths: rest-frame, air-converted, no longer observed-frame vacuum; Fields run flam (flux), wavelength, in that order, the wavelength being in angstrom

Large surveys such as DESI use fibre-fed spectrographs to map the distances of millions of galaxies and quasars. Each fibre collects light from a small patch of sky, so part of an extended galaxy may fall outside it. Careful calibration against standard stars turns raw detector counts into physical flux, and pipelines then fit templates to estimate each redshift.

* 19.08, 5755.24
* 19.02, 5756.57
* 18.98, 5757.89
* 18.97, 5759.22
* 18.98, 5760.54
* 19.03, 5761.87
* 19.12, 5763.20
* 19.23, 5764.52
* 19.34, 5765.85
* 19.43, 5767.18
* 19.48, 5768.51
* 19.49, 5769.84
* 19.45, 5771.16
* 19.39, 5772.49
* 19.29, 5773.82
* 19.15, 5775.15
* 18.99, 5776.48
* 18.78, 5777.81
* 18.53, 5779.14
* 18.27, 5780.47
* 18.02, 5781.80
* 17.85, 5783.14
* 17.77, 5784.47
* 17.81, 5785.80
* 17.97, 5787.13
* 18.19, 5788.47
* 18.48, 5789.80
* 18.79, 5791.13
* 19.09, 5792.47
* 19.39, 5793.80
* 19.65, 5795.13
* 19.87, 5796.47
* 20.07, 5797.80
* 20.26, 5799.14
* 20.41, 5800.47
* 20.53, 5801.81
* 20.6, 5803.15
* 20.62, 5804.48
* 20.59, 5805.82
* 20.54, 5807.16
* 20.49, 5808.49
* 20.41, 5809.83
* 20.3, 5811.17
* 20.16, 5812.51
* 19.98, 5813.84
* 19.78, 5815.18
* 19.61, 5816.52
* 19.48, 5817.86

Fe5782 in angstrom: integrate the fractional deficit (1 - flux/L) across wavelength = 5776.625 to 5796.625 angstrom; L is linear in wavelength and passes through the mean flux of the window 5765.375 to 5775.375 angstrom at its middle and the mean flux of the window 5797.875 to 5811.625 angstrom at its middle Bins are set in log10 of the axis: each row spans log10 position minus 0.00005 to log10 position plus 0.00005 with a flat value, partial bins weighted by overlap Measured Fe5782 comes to 1.4 angstrom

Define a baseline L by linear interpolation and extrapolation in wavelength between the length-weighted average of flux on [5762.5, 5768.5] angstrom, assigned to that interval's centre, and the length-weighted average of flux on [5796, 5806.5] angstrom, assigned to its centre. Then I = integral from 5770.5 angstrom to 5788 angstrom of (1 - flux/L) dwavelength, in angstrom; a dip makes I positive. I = 1.02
